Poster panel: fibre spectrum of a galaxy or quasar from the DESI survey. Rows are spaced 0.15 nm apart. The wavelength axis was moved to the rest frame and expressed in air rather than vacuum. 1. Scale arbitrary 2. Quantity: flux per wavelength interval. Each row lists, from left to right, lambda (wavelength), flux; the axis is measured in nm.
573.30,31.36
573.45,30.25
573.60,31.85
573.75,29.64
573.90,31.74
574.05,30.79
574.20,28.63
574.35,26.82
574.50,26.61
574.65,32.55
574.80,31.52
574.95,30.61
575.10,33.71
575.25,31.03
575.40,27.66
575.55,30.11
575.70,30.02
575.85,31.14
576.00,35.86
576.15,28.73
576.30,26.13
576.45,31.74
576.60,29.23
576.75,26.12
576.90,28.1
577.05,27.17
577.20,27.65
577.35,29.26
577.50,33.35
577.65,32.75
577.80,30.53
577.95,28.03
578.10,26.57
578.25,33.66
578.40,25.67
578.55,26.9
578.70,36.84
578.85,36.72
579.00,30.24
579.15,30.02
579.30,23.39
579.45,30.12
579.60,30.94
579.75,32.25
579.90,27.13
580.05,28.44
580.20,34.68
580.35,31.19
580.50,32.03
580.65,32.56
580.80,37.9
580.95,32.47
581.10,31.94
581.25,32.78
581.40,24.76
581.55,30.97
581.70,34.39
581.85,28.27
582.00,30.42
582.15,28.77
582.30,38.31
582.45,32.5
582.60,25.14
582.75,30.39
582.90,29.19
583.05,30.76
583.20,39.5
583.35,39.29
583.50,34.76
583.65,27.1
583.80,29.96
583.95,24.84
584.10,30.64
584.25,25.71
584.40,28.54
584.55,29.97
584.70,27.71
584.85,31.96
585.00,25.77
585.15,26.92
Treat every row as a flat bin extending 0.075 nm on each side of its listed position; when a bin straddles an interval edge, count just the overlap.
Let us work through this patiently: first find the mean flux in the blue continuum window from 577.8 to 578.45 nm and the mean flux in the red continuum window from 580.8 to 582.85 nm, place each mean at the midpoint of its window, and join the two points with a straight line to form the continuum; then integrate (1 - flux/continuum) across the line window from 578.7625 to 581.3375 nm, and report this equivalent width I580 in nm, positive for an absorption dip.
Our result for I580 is -0.12 nm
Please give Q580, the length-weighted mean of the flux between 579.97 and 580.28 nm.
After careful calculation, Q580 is 31.5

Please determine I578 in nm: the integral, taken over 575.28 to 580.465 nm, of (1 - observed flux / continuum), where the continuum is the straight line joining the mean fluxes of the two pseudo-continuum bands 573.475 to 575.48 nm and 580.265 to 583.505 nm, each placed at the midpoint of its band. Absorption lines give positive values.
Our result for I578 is 0.19 nm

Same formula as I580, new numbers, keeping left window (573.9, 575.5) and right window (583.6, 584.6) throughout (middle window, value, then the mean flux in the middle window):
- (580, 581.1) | -0.15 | 32.8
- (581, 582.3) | -0.10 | 30.8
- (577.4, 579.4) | -0.07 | 30.3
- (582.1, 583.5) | -0.22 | 32.8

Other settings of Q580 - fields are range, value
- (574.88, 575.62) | 30.6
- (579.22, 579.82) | 29.2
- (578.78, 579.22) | 32.3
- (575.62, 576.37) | 30.4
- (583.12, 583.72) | 35.2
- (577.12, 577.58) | 30.1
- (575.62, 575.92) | 30.6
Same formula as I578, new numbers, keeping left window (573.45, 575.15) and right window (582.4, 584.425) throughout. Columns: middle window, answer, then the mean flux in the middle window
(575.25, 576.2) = -0.01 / 30.7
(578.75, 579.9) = 0.00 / 30.4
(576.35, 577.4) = 0.07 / 28.4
